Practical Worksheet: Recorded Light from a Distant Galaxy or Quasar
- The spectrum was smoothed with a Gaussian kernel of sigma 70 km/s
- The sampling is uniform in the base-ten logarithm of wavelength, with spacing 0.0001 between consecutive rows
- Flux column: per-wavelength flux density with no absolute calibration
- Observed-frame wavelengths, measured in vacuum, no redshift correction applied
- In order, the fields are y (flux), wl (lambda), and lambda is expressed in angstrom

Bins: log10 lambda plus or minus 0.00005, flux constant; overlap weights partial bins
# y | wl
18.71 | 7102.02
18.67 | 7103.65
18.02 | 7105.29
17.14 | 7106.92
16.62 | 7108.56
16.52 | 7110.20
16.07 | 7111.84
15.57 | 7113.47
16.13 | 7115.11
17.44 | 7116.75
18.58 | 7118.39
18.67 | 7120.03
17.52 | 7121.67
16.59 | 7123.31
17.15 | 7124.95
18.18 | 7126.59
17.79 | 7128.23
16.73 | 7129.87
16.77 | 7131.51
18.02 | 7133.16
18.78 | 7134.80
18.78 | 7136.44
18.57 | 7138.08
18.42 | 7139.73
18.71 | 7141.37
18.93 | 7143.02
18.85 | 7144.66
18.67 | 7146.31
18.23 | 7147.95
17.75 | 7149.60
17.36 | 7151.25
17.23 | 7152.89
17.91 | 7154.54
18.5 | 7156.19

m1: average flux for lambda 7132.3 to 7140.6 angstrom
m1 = 18.5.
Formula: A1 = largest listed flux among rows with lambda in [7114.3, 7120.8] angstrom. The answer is 18.67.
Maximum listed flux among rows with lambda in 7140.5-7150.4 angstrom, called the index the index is 18.93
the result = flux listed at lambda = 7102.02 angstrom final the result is 18.71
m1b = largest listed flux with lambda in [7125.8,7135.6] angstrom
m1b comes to 18.78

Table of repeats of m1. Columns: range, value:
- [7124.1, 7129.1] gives 17.7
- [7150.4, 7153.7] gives 17.3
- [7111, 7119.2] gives 16.8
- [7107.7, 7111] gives 16.5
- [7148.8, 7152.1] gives 17.6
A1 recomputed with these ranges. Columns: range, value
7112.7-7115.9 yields 16.13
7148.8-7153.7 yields 17.75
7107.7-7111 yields 16.62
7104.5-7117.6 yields 18.02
